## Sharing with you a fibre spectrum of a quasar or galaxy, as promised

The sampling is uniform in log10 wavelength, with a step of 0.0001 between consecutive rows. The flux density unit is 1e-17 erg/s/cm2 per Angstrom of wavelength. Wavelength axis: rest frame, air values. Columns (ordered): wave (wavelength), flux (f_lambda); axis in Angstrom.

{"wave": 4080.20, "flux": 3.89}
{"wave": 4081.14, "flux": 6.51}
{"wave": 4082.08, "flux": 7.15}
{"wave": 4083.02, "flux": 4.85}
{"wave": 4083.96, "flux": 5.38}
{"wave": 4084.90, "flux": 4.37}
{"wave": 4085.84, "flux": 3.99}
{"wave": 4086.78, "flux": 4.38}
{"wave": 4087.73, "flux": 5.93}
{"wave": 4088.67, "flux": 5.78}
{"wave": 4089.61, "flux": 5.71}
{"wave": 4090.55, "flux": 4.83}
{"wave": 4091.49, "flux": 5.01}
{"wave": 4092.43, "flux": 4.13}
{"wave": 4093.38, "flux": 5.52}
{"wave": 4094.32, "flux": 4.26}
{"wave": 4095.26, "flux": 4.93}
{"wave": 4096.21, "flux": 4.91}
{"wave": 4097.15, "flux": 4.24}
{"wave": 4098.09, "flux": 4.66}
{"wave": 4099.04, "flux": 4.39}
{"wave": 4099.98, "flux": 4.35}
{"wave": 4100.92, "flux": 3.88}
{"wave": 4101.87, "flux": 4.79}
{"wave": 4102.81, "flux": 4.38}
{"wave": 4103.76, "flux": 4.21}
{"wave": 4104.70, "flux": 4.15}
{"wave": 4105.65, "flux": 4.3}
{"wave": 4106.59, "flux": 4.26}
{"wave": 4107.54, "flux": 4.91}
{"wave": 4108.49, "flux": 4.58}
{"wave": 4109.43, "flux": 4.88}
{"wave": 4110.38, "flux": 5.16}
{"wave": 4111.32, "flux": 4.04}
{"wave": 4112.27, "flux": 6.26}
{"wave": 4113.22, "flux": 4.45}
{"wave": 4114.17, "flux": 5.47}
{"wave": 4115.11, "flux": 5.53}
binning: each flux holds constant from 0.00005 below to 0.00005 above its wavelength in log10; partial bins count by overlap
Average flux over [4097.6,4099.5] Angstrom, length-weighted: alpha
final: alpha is 4.52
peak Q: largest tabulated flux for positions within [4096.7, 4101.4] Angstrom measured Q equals 4.66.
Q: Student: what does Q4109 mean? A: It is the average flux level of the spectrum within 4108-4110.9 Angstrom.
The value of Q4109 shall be 4.87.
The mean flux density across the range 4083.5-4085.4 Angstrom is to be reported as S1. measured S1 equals 4.86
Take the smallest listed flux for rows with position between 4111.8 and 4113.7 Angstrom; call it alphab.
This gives 4.45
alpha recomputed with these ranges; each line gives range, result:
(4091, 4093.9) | 4.87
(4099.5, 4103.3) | 4.35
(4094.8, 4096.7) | 4.9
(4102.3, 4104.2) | 4.31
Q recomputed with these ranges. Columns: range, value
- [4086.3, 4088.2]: 5.93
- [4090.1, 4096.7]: 5.52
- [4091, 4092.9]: 5.01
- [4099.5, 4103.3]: 4.79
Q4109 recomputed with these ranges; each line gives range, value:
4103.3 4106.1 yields 4.22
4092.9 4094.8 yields 4.88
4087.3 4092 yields 5.45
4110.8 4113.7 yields 4.92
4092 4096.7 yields 4.75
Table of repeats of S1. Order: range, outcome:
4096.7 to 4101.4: 4.3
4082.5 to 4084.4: 5.17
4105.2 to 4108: 4.49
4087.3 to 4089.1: 5.86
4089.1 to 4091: 5.29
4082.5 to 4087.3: 4.63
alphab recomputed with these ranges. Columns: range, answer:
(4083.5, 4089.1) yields 3.99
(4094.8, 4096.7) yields 4.91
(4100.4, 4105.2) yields 3.88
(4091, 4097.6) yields 4.13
